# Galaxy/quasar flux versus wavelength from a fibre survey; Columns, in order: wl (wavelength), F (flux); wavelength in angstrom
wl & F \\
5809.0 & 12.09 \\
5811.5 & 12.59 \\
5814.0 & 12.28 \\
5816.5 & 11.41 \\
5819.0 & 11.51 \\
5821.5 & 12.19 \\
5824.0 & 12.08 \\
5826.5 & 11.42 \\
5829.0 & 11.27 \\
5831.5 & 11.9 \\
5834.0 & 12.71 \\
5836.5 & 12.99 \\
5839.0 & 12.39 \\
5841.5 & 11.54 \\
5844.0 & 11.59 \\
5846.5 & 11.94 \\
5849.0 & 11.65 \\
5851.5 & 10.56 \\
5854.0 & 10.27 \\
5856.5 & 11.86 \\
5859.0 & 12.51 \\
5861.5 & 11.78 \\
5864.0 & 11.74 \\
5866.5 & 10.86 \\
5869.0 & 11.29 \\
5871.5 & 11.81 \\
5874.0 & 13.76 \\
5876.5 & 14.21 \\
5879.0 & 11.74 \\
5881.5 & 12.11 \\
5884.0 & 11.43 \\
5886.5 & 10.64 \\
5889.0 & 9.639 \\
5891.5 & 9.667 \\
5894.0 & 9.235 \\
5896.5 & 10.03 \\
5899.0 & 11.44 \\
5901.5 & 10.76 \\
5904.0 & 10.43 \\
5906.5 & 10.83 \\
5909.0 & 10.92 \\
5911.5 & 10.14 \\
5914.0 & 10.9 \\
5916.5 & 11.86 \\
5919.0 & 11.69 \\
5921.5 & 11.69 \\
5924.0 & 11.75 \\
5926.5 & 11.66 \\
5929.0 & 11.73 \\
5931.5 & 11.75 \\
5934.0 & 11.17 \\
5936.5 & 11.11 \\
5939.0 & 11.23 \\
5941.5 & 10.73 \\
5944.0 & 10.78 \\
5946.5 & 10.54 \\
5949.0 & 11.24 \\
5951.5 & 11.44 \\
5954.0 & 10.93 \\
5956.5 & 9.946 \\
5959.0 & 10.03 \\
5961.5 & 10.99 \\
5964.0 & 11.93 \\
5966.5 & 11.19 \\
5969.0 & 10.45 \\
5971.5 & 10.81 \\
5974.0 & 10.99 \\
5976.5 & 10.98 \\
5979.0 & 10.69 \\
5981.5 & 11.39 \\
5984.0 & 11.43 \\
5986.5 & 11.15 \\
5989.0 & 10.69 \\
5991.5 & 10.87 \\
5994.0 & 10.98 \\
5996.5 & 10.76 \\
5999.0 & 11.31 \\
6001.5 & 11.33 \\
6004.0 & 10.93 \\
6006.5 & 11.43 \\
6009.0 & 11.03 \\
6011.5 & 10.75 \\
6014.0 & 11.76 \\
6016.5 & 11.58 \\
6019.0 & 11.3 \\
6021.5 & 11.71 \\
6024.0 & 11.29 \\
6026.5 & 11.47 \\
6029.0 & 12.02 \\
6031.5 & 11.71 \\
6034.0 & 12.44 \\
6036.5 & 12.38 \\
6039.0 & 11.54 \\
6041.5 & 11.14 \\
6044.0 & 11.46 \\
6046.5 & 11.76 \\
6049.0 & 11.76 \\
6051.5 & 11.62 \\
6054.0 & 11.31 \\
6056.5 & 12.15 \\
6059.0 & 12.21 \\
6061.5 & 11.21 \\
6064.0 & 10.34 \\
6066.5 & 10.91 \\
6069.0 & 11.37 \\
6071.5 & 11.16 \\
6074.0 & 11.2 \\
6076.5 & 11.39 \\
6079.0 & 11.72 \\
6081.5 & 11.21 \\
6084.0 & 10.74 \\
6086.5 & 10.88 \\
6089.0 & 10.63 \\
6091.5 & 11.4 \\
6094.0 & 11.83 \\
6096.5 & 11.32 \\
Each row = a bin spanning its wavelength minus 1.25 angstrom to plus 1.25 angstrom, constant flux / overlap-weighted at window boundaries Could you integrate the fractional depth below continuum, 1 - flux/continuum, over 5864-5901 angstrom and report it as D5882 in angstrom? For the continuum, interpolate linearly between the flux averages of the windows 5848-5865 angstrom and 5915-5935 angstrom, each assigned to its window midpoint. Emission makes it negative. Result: 0.8 angstrom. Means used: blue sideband 11.5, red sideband 11.7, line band 11.3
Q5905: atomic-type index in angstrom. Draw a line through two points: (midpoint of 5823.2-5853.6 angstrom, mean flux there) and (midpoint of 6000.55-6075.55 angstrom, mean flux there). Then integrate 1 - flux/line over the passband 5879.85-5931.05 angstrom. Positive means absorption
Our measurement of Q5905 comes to 3.2 angstrom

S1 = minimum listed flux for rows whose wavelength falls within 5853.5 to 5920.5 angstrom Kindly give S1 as 9.235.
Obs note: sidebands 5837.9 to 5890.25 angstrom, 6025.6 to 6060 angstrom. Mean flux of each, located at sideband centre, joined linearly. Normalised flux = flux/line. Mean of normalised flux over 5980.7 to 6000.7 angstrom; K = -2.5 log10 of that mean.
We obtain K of 0.06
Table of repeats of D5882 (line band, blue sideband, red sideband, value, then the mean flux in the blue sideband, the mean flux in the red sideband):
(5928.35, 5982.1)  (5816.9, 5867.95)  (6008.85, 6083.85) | 2.83 angstrom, 11.7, 11.5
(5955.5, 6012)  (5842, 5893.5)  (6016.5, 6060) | 3.33 angstrom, 11.5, 11.7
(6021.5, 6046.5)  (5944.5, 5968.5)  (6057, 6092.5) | -1.42 angstrom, 10.9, 11.2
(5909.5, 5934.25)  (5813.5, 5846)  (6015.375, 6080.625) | 0.72 angstrom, 11.9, 11.5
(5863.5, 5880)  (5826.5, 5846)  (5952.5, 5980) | -0.77 angstrom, 12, 10.8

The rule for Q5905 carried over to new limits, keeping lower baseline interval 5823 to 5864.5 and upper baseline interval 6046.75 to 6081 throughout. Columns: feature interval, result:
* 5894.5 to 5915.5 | 1.86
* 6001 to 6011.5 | 0.36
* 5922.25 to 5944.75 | 0.55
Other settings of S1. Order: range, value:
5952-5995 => 9.946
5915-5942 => 10.73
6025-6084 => 10.34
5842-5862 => 10.27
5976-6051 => 10.69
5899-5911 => 10.43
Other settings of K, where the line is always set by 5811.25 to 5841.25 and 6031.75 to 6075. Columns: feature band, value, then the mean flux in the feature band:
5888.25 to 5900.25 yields 0.19 mag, 10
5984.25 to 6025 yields 0.04 mag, 11.2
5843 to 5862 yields 0.04 mag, 11.5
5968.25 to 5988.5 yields 0.07 mag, 11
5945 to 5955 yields 0.07 mag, 11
